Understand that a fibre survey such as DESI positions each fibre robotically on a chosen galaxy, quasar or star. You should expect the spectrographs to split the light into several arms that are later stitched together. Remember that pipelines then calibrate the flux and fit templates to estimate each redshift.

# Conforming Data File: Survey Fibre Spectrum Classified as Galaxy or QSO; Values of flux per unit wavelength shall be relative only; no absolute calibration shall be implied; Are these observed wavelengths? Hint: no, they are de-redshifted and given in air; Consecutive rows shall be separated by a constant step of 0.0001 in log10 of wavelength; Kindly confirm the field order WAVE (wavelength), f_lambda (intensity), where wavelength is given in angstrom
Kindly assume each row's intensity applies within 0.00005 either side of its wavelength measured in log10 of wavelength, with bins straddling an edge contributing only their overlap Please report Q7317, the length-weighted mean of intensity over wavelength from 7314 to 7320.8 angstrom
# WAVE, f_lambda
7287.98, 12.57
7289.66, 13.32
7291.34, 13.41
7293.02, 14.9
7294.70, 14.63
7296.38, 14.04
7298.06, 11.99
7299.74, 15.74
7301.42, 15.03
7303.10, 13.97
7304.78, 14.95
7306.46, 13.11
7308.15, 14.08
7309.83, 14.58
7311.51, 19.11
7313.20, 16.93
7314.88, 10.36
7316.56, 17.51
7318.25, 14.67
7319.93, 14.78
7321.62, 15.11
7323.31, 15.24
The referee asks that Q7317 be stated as 14.4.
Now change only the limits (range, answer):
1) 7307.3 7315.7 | 15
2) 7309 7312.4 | 16.8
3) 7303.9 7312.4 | 15.2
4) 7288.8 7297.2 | 14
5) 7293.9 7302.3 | 14.3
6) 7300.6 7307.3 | 14.3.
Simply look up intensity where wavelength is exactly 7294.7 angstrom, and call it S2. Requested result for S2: 14.63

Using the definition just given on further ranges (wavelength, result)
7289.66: 13.32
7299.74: 15.74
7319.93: 14.78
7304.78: 14.95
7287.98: 12.57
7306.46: 13.11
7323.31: 15.24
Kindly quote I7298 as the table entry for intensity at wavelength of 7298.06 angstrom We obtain 11.99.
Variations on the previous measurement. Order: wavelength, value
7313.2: 16.93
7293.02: 14.9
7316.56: 17.51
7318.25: 14.67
